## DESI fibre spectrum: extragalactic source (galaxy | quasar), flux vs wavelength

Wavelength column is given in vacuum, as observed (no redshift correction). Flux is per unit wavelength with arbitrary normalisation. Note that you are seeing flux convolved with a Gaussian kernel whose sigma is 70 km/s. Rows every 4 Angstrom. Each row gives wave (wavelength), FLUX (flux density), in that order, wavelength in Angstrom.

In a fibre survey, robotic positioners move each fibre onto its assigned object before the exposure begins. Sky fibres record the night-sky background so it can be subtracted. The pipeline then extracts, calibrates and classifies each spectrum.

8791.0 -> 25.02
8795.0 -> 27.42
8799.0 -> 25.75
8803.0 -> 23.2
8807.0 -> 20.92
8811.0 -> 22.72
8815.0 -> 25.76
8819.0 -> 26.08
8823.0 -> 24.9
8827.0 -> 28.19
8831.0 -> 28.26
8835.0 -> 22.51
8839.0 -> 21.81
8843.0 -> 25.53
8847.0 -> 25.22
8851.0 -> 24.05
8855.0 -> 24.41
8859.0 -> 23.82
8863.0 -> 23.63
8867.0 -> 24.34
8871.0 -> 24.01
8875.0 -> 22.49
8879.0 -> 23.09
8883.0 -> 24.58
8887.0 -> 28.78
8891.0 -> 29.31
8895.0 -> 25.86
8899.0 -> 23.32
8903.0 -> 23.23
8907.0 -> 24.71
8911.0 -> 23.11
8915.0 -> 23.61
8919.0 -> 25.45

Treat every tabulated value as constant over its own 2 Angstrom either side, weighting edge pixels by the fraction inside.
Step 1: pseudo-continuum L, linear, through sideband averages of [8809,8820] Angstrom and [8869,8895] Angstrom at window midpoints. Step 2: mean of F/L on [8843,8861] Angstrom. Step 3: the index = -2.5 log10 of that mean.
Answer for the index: 0.03 mag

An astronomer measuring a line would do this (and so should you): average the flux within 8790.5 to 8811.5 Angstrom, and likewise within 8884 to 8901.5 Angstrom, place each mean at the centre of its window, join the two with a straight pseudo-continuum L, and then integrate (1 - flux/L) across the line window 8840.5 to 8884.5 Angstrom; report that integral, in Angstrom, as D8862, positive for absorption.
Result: 2.9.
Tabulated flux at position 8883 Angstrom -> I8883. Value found 24.58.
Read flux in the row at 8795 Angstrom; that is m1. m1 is 27.42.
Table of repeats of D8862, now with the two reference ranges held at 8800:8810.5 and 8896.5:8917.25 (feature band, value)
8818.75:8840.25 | -2.42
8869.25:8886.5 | -0.48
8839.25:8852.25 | -0.90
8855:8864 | -0.30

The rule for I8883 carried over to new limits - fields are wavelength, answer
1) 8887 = 28.78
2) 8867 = 24.34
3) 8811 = 22.72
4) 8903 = 23.23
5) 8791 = 25.02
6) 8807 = 20.92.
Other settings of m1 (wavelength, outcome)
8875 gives 22.49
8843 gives 25.53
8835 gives 22.51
